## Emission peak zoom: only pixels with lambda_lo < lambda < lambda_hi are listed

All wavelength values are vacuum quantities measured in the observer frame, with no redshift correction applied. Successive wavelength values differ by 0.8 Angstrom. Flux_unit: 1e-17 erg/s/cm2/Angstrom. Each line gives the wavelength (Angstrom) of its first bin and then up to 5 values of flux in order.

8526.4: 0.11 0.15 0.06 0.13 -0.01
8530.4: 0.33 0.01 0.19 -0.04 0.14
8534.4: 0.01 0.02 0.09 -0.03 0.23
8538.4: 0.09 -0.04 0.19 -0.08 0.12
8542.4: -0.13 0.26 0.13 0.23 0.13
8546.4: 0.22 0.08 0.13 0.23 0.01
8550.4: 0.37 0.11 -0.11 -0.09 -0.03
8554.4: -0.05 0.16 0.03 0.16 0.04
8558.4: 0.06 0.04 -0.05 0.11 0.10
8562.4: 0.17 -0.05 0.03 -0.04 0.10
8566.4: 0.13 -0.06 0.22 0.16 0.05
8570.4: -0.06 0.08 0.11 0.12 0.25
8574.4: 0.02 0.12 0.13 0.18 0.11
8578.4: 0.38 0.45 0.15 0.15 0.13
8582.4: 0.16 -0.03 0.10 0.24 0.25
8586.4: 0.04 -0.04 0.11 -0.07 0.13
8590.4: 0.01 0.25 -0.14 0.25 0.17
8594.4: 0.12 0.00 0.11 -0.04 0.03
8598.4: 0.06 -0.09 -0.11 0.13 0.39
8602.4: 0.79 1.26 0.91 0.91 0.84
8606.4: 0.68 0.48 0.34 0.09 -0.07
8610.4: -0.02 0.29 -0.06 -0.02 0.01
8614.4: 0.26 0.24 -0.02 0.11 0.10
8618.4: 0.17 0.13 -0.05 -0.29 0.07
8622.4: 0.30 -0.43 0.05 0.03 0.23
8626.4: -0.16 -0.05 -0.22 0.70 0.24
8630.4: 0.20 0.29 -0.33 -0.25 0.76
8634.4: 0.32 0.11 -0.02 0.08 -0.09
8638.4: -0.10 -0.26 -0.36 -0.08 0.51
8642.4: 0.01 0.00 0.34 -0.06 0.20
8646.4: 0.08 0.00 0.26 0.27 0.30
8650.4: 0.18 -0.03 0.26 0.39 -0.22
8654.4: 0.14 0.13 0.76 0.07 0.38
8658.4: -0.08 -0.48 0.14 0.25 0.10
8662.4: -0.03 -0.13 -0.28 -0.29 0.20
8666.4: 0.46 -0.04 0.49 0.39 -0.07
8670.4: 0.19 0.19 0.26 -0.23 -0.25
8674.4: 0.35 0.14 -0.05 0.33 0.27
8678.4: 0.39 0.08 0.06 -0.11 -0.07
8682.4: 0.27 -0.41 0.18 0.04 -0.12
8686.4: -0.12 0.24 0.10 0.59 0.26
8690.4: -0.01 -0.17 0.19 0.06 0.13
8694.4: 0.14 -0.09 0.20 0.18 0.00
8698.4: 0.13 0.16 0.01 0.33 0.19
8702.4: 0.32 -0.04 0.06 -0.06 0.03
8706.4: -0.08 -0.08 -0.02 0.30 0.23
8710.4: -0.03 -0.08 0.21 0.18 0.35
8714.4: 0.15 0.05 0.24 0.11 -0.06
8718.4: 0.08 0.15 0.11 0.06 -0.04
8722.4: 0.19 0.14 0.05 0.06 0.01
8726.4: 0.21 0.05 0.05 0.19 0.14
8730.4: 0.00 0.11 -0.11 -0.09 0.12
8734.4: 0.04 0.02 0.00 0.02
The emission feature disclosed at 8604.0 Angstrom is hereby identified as H-beta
